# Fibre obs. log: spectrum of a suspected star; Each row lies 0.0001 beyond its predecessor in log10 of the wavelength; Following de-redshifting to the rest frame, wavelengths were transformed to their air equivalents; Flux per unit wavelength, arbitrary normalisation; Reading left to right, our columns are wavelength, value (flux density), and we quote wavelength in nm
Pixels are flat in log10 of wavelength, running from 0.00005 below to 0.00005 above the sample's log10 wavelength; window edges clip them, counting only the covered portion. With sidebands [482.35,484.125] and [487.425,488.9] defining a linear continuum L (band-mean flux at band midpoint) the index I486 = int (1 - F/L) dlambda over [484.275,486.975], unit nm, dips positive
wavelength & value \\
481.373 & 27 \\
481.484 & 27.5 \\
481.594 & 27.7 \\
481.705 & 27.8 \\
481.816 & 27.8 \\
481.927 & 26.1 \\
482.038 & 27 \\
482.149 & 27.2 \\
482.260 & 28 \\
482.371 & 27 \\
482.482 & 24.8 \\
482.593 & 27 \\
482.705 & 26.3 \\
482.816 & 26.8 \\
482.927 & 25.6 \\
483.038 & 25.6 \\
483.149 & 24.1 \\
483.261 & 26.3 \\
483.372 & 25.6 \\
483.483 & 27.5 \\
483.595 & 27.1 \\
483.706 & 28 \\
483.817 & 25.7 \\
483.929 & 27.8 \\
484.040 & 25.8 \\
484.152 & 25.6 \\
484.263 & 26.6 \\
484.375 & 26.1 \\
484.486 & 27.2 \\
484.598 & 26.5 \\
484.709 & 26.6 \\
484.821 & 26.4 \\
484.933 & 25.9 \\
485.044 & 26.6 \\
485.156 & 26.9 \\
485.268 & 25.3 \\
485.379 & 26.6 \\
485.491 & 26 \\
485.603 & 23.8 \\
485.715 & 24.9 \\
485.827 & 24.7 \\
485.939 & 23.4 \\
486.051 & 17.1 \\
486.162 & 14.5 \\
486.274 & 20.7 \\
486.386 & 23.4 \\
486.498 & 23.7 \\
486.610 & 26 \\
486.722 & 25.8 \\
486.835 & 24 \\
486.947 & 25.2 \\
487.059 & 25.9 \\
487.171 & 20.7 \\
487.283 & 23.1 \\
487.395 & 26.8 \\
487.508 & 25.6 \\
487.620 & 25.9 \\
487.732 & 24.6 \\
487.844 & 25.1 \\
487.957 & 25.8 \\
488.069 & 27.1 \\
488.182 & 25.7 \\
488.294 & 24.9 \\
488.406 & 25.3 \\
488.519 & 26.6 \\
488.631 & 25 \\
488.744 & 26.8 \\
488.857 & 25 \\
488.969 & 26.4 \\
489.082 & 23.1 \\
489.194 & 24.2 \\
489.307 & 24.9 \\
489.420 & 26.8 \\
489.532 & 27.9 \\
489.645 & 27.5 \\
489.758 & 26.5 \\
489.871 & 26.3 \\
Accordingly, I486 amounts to 0.155 nm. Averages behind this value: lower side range 26.3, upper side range 25.7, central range 24.5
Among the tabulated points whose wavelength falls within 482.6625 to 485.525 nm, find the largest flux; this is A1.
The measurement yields 28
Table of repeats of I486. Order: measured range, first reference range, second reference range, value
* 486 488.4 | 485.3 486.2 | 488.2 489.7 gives 0.03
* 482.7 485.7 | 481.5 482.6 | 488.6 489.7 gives 0.05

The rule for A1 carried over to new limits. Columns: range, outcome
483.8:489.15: 27.8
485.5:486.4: 24.9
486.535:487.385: 26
